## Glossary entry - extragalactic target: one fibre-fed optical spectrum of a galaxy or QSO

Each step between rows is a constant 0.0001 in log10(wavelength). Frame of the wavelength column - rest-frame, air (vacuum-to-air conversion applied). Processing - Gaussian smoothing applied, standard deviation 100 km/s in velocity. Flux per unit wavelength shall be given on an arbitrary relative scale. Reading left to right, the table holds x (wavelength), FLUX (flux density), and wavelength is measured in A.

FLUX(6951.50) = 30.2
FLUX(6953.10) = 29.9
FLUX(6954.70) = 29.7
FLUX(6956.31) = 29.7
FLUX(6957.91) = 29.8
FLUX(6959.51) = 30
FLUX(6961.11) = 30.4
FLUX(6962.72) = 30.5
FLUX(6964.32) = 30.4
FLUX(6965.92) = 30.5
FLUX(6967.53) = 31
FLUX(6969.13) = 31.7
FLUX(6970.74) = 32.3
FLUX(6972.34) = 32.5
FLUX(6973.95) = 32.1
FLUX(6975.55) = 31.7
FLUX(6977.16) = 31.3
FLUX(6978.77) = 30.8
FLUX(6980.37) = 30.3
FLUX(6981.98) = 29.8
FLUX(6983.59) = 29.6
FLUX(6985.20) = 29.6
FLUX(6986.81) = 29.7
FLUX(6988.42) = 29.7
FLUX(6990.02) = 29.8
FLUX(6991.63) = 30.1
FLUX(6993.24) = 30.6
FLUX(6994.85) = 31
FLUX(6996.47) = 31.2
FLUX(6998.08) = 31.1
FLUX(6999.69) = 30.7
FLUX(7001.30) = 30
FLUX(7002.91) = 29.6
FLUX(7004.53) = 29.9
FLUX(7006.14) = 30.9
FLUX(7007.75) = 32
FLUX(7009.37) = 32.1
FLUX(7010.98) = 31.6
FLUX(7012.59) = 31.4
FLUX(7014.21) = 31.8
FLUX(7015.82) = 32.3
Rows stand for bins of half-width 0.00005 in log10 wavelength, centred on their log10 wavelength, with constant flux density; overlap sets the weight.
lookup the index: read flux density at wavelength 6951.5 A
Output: 30.2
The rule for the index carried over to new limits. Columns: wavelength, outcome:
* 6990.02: 29.8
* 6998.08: 31.1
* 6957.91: 29.8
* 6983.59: 29.6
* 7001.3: 30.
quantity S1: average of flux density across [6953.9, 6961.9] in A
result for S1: 29.9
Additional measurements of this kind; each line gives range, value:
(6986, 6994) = 30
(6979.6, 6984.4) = 29.9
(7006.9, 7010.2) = 32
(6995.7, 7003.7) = 30.5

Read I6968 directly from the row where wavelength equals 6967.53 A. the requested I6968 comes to 31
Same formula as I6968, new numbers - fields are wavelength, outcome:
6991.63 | 30.1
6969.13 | 31.7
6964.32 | 30.4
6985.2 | 29.6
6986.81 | 29.7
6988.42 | 29.7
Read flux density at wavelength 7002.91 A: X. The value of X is 29.6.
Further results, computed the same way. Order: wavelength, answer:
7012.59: 31.4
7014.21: 31.8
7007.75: 32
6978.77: 30.8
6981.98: 29.8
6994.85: 31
